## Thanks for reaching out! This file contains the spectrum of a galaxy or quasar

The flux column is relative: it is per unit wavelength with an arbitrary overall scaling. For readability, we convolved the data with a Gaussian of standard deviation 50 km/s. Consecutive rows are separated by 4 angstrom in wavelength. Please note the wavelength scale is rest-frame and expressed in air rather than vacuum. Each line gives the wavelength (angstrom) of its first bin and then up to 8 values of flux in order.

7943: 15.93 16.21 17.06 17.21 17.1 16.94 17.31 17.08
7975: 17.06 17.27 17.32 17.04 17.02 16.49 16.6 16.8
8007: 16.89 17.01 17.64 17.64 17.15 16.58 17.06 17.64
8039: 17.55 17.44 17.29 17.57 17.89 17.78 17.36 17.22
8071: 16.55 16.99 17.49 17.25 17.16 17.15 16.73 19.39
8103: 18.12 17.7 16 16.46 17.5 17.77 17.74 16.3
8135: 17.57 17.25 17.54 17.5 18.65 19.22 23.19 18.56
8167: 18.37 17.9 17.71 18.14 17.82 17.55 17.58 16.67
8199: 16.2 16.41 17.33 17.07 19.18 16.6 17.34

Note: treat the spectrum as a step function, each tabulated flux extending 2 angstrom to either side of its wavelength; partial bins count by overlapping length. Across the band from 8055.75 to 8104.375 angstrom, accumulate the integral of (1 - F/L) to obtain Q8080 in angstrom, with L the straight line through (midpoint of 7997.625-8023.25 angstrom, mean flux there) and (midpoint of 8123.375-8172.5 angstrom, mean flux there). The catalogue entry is 0.8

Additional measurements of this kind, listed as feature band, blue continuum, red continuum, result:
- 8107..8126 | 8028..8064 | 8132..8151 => 0.5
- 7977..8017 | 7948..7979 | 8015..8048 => 0.4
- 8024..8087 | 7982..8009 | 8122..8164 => 0.5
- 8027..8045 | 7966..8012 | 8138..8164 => 0.2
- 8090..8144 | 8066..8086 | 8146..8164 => 2.9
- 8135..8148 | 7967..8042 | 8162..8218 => 0.0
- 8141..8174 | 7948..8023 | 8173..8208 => -3.1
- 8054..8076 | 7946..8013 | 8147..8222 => 0.1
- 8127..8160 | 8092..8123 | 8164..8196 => -1.1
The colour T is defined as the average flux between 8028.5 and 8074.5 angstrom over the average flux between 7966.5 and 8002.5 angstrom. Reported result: 1.02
